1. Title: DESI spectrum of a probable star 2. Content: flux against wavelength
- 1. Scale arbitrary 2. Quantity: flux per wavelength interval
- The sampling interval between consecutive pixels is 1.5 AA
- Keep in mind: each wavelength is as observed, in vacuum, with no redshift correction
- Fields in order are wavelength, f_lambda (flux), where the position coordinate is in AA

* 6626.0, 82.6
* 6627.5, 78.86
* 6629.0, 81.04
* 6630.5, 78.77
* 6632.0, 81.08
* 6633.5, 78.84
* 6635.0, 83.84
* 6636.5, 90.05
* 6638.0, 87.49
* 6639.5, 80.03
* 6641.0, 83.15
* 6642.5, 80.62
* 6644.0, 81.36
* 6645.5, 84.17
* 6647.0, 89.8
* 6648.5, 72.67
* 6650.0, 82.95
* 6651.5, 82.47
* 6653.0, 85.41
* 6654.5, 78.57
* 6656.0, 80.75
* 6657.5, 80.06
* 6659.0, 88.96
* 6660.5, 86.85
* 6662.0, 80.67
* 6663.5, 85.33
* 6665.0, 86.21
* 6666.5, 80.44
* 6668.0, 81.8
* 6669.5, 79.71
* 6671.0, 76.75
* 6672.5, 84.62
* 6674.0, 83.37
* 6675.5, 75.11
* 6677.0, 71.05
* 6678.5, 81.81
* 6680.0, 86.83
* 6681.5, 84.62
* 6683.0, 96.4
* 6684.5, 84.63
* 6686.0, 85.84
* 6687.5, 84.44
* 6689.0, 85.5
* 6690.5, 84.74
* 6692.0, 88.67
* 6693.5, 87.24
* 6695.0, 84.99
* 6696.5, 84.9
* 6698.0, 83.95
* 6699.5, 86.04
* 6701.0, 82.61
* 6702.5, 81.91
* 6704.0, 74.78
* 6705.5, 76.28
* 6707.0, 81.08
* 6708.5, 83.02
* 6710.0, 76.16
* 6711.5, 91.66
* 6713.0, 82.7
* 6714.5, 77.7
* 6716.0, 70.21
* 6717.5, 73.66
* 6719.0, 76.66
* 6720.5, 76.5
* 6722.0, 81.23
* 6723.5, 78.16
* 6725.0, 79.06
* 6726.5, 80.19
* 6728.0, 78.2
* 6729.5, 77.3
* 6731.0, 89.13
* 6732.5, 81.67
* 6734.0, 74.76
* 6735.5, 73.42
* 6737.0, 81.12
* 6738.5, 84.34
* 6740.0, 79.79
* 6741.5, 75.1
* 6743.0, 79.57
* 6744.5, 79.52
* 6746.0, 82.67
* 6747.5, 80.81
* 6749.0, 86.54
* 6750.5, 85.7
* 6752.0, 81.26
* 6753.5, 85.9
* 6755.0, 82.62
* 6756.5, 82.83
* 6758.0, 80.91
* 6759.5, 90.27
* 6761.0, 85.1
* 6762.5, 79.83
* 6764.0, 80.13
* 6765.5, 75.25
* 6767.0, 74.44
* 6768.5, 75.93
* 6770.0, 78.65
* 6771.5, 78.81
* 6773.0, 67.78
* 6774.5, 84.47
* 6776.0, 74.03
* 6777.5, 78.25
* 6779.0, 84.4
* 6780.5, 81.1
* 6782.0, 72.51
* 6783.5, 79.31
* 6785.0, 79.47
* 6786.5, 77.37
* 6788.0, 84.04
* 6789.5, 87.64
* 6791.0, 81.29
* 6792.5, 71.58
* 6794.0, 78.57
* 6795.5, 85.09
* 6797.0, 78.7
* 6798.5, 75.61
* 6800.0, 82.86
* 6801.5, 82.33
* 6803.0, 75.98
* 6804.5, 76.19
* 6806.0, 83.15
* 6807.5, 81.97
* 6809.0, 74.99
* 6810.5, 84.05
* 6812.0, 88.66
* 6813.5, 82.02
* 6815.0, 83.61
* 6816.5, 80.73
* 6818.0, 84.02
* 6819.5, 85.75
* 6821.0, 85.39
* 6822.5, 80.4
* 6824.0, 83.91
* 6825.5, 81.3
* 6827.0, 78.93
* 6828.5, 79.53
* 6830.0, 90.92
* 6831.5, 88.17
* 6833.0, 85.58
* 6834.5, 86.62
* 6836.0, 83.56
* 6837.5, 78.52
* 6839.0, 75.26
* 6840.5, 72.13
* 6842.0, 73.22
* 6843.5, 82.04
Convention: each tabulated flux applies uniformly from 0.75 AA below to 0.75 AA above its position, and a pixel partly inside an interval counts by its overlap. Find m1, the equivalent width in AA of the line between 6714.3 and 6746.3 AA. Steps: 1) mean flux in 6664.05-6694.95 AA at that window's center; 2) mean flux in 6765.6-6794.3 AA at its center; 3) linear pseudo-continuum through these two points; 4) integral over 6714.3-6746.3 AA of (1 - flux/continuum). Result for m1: 0.91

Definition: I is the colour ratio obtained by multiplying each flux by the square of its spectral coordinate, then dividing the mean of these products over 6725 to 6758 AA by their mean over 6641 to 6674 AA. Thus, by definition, 1.0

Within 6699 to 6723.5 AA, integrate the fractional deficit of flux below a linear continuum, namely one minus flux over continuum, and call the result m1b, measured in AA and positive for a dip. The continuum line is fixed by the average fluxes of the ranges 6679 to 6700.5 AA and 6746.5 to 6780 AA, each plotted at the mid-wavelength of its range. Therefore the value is 1.5 AA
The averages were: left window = 86.2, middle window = 79.4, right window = 80.7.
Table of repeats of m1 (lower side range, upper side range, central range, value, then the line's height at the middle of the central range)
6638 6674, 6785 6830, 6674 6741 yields 0.6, 82.1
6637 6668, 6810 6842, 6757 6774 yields 0.8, 82.7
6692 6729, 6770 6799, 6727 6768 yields -0.7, 79.7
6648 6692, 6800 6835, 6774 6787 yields 0.6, 82.8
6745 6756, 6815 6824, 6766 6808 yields 2.3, 83.4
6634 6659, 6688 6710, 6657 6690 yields -0.1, 83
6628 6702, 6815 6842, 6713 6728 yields 1.0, 82.8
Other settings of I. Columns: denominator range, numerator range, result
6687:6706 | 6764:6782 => 0.95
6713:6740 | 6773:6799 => 1.03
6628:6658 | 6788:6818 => 1.03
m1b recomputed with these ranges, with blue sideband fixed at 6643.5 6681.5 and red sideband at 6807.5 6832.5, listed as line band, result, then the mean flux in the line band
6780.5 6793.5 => 0.59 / 79.3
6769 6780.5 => 0.65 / 78.2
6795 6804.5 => 0.39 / 79.7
